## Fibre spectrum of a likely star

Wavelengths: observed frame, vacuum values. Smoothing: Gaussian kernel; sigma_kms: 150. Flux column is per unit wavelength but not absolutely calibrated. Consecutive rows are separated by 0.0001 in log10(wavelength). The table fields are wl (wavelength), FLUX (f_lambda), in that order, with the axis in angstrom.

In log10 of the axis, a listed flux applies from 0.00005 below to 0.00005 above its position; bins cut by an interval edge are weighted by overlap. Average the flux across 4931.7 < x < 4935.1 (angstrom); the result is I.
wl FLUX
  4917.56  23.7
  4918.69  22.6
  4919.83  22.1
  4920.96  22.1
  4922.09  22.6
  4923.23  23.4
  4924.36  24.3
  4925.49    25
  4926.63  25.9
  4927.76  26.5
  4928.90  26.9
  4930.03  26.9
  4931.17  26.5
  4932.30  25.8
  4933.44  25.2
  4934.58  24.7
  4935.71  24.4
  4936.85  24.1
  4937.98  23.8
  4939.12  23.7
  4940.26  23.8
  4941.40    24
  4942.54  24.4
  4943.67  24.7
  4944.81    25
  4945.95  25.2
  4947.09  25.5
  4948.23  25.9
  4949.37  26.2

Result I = 25.2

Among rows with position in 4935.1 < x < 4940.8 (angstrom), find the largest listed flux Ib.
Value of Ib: 24.4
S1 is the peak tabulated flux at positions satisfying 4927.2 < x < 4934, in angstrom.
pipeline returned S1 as 26.9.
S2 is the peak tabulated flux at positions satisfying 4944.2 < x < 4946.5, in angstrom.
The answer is 25.2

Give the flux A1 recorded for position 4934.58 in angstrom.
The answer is 24.7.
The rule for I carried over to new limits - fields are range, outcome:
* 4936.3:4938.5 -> 24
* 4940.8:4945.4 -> 24.5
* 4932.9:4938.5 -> 24.5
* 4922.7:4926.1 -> 24.3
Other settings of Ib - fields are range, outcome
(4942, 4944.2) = 24.7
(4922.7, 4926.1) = 25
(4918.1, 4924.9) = 24.3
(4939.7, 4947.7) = 25.5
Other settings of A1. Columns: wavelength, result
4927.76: 26.5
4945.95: 25.2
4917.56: 23.7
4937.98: 23.8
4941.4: 24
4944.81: 25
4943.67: 24.7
